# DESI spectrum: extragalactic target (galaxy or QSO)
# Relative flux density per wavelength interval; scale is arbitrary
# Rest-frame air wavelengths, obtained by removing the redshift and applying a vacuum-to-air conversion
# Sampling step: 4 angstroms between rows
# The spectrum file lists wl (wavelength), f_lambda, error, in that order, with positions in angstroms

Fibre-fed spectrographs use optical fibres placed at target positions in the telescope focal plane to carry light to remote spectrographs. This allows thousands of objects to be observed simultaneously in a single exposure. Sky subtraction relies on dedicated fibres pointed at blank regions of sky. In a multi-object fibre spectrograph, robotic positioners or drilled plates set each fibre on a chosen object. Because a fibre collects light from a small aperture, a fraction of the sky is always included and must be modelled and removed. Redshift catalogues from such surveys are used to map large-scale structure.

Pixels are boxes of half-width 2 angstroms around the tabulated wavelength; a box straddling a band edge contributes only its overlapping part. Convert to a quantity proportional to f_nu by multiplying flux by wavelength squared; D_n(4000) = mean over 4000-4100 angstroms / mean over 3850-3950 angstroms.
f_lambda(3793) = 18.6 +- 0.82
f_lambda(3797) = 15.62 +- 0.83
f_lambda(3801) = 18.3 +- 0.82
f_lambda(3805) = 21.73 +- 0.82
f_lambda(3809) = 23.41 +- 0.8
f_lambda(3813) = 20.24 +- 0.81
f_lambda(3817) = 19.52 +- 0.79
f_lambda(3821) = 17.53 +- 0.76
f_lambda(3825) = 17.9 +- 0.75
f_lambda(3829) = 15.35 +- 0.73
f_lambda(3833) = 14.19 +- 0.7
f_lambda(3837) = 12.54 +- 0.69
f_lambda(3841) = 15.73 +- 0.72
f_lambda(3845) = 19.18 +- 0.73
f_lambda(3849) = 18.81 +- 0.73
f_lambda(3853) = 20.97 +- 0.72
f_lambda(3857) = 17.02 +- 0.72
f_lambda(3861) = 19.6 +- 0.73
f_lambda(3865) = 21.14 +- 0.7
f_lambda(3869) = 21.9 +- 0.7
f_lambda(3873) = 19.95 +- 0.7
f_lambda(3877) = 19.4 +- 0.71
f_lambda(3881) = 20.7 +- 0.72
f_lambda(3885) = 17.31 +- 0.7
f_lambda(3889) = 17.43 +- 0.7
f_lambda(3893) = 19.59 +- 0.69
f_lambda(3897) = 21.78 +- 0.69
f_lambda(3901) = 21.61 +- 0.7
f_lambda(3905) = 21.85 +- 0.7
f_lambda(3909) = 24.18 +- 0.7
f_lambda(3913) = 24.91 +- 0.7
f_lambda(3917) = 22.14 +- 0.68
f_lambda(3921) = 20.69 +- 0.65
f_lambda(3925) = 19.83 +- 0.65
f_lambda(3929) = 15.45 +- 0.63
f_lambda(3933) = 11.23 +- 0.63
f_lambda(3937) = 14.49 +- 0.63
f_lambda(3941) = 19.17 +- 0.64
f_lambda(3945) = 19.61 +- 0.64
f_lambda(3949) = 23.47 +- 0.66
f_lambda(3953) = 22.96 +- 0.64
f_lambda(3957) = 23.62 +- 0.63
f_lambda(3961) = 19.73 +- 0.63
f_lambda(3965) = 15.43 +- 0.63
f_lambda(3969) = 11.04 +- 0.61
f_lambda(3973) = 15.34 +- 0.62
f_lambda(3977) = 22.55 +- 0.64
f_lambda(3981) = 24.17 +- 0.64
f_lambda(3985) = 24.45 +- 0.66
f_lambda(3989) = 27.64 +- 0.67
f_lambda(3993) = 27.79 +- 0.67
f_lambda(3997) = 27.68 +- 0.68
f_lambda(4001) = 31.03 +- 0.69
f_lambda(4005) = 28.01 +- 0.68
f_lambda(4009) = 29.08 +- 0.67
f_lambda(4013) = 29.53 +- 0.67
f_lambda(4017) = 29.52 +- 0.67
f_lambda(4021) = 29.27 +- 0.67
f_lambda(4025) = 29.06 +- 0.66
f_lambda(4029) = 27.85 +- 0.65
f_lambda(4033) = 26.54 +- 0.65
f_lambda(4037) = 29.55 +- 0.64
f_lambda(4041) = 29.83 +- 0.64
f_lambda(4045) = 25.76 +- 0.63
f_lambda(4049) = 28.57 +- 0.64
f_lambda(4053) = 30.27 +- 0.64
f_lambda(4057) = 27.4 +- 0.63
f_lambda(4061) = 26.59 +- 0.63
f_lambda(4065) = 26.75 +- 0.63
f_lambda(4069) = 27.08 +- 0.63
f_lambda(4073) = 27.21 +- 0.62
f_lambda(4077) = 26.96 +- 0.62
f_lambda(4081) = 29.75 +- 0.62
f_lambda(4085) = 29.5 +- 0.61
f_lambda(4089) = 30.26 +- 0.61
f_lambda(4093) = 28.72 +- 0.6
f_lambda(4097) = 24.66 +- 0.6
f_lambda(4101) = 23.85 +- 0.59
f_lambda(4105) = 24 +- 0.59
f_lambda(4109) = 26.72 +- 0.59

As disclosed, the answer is 1.5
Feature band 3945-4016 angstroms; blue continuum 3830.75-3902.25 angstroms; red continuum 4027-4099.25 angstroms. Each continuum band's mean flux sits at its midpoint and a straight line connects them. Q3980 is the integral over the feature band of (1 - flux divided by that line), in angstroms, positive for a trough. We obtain 1.5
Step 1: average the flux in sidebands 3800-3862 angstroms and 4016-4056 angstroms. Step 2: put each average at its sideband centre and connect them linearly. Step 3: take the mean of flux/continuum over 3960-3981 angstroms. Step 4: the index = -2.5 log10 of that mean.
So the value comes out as 0.408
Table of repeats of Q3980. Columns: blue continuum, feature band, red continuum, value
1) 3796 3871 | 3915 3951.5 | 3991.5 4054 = 8.2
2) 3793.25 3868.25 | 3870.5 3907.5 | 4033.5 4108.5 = 1.0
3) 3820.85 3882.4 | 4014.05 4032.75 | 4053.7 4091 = -2.1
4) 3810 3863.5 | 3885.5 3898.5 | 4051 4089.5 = 0.6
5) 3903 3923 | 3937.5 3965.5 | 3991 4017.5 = 5.3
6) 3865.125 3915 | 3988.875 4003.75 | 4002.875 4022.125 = -0.3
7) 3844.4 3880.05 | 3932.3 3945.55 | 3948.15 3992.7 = 2.9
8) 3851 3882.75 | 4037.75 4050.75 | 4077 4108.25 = -1.3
